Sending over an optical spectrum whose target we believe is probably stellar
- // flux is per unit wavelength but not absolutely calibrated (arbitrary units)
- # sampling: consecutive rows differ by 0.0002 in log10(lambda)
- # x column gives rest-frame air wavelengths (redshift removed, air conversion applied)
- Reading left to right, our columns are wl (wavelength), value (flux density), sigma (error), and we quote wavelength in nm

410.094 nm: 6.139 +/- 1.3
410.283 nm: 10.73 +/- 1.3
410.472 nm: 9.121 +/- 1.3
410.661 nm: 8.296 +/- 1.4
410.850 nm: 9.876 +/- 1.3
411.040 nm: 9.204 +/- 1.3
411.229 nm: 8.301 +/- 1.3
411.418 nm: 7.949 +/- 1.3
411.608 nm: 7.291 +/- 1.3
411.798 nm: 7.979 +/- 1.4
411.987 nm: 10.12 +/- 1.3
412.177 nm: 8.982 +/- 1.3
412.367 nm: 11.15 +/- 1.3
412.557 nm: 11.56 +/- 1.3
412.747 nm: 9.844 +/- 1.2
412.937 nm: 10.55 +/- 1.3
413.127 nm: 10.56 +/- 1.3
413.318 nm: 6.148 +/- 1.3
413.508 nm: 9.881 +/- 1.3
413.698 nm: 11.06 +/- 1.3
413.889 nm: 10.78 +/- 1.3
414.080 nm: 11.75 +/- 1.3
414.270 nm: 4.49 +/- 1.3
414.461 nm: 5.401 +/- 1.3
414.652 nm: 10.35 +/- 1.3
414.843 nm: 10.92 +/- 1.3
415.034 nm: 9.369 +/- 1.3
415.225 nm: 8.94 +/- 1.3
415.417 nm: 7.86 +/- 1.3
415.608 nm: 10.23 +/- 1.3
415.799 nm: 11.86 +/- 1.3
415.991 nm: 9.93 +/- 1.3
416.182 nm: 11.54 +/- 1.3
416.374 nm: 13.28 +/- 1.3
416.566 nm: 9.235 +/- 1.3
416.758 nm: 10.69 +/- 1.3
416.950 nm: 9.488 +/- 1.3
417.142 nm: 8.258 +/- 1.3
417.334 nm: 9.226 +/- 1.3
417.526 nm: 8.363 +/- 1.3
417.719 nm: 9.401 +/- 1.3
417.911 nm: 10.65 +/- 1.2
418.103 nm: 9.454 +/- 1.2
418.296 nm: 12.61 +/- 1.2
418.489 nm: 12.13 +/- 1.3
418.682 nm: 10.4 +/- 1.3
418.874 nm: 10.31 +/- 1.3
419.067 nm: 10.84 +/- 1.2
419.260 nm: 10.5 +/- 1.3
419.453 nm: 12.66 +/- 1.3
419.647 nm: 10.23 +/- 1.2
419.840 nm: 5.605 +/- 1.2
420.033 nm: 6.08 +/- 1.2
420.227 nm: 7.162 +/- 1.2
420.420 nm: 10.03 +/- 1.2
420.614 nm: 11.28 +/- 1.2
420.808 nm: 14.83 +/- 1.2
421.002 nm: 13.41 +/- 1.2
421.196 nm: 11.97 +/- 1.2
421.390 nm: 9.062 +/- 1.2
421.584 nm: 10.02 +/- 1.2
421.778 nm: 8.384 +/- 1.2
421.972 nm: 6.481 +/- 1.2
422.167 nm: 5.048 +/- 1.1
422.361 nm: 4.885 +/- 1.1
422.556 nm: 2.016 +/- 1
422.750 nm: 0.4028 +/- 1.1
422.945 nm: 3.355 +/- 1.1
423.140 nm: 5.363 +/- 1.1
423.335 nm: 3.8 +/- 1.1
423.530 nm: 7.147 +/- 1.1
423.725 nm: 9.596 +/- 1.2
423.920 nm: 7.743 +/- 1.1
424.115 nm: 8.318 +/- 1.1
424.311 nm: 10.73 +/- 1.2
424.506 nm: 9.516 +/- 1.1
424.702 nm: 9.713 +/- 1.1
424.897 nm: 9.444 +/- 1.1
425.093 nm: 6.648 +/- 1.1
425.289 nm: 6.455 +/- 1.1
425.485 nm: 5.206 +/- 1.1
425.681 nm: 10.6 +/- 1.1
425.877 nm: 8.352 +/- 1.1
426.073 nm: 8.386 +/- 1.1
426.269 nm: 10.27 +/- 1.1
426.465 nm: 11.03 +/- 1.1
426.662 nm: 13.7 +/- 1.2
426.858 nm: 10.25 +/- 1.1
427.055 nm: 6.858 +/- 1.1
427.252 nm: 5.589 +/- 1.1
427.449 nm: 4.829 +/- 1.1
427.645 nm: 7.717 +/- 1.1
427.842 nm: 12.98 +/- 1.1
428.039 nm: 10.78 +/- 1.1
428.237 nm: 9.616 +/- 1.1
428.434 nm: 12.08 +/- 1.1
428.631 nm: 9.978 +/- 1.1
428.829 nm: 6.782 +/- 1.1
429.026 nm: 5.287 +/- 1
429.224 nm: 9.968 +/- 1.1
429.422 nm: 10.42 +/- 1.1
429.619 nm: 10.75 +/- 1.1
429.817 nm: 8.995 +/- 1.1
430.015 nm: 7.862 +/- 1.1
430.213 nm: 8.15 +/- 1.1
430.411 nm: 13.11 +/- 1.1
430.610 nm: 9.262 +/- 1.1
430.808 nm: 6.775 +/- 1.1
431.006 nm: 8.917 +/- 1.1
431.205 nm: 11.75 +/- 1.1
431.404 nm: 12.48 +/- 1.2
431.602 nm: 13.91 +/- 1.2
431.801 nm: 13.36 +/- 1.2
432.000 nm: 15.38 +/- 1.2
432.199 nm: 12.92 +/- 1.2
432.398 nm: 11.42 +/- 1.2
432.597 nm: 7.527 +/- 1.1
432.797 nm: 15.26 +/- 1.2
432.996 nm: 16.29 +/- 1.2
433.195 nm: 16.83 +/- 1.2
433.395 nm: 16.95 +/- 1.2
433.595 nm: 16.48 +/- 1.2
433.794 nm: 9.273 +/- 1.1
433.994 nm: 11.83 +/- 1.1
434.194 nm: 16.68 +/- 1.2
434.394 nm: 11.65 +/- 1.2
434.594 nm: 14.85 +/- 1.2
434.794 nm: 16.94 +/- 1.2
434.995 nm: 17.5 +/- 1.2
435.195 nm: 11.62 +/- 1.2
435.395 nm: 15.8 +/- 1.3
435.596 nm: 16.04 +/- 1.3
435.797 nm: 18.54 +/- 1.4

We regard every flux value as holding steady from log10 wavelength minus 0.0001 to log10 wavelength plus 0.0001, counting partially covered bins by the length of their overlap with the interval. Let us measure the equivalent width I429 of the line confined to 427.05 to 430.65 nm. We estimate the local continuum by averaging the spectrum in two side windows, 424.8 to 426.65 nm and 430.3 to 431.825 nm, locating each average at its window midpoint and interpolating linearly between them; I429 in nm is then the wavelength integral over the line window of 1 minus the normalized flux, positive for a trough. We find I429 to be 0.38 nm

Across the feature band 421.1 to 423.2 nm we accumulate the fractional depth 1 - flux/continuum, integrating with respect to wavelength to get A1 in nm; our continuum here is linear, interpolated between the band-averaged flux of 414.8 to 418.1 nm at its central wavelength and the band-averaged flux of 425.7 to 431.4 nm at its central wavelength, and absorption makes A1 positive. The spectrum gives 0.778 nm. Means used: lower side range 9.93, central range 6.1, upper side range 9.37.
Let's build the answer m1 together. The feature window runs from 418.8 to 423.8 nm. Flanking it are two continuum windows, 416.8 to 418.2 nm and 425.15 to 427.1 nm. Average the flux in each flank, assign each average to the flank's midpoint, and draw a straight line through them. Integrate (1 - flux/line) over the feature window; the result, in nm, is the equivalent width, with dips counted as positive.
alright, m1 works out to 0.63 nm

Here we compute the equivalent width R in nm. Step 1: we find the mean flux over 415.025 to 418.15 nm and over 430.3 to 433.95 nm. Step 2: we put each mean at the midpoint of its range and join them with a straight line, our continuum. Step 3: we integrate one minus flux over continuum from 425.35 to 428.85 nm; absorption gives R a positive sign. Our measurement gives 0.76 nm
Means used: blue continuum 9.89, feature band 9.19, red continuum 12.6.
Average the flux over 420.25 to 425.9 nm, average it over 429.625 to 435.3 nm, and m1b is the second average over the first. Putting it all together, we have 1.60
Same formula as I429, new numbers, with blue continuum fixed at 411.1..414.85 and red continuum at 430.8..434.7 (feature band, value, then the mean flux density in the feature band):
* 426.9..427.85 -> 0.382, 7.24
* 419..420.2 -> 0.157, 9.15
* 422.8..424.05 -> 0.588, 6.01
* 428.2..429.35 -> 0.318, 8.95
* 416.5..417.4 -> 0.056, 9.39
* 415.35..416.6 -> -0.111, 10.7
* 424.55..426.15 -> 0.486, 8.14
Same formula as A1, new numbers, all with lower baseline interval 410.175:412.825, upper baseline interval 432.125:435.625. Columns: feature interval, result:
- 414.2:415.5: 0.23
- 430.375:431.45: 0.27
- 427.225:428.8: 0.45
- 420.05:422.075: 0.23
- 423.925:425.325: 0.40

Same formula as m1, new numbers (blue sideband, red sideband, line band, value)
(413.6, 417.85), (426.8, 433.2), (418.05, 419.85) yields -0.17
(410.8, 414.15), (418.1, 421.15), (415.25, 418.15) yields 0.05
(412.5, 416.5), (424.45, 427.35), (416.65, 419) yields -0.14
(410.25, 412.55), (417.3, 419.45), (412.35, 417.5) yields 0.03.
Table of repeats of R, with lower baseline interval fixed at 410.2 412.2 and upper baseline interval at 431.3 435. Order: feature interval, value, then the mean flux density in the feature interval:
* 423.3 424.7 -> 0.41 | 8.42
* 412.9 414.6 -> 0.09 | 8.94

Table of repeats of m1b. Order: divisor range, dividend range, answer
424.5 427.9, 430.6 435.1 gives 1.53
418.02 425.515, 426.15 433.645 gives 1.28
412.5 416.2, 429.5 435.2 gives 1.31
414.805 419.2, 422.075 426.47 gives 0.69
